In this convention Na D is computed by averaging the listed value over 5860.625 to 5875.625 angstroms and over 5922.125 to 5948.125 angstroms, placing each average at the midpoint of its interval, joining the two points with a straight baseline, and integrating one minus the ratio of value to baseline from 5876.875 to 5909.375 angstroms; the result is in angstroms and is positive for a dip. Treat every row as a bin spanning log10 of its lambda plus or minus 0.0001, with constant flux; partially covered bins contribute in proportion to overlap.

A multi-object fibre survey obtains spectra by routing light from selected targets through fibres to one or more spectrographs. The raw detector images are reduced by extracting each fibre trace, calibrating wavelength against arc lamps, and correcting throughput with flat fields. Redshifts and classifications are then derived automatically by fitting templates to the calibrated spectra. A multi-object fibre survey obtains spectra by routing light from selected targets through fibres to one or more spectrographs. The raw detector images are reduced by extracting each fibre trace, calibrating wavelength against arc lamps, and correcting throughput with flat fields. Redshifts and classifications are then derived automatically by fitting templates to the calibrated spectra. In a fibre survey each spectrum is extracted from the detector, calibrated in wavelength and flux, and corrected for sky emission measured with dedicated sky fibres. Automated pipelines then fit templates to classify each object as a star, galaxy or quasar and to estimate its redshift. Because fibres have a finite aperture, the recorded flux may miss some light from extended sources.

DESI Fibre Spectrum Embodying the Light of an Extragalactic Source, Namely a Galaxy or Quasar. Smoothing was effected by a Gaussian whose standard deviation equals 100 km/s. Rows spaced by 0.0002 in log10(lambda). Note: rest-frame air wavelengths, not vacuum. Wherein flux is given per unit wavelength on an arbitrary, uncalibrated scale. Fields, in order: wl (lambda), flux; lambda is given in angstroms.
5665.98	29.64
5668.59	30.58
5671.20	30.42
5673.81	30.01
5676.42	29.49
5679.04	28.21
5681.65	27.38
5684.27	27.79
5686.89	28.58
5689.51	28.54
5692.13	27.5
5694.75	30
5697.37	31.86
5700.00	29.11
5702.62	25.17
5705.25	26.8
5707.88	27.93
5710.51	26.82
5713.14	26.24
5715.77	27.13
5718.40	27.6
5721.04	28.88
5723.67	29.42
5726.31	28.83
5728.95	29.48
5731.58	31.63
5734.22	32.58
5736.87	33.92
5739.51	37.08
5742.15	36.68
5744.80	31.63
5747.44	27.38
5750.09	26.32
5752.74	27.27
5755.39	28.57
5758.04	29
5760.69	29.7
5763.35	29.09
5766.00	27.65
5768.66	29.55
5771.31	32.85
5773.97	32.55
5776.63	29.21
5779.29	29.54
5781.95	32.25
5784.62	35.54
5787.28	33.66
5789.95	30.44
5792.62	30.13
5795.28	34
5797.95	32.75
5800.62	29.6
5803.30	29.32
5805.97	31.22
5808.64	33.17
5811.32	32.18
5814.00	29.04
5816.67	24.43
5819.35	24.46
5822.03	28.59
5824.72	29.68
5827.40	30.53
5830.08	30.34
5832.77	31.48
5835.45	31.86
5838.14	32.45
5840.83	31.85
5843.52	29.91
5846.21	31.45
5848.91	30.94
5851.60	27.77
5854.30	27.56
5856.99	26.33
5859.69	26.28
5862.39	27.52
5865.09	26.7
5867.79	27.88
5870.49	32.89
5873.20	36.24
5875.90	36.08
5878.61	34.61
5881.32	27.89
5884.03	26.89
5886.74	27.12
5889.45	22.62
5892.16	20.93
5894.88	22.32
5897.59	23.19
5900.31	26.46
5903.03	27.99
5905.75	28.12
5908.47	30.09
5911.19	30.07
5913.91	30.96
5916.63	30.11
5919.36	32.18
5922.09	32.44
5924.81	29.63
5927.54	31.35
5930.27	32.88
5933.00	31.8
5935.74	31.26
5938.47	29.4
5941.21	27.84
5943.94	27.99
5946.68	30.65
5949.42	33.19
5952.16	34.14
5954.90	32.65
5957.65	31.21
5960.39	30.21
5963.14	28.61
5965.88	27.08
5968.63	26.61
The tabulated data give 4.2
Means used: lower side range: 30.6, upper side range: 30.4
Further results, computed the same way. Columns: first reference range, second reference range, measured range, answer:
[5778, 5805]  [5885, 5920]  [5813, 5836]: 1.1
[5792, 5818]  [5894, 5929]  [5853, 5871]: 1.3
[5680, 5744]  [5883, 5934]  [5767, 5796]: -2.7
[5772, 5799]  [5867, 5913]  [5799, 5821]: 1.4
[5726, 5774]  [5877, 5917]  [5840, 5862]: -0.4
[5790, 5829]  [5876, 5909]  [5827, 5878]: -3.8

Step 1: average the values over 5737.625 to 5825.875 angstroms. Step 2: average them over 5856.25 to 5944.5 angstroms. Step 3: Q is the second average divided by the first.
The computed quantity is 1.0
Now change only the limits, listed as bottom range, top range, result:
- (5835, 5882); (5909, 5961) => 1.02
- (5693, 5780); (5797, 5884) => 1.01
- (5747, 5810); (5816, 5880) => 0.98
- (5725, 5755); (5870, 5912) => 0.91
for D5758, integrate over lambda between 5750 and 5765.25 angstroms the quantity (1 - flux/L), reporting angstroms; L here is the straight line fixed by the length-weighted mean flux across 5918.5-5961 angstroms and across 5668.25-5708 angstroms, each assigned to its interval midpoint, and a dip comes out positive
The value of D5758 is 0.5 angstroms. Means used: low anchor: 28.7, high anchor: 31.2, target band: 28.5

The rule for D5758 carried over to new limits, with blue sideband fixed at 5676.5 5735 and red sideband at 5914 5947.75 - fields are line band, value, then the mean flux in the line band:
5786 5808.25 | -1.6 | 31.5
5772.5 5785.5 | -1.1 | 31.7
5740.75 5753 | -0.5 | 30.1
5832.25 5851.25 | -0.9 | 31.2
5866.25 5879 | -1.4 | 33.4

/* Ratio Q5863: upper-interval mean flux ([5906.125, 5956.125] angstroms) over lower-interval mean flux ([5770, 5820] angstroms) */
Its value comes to 1.00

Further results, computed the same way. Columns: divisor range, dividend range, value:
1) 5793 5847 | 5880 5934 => 0.93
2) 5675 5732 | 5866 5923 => 1.02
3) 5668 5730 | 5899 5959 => 1.07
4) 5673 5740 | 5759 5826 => 1.05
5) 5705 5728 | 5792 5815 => 1.13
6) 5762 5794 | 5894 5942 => 0.95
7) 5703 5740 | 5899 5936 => 1.04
